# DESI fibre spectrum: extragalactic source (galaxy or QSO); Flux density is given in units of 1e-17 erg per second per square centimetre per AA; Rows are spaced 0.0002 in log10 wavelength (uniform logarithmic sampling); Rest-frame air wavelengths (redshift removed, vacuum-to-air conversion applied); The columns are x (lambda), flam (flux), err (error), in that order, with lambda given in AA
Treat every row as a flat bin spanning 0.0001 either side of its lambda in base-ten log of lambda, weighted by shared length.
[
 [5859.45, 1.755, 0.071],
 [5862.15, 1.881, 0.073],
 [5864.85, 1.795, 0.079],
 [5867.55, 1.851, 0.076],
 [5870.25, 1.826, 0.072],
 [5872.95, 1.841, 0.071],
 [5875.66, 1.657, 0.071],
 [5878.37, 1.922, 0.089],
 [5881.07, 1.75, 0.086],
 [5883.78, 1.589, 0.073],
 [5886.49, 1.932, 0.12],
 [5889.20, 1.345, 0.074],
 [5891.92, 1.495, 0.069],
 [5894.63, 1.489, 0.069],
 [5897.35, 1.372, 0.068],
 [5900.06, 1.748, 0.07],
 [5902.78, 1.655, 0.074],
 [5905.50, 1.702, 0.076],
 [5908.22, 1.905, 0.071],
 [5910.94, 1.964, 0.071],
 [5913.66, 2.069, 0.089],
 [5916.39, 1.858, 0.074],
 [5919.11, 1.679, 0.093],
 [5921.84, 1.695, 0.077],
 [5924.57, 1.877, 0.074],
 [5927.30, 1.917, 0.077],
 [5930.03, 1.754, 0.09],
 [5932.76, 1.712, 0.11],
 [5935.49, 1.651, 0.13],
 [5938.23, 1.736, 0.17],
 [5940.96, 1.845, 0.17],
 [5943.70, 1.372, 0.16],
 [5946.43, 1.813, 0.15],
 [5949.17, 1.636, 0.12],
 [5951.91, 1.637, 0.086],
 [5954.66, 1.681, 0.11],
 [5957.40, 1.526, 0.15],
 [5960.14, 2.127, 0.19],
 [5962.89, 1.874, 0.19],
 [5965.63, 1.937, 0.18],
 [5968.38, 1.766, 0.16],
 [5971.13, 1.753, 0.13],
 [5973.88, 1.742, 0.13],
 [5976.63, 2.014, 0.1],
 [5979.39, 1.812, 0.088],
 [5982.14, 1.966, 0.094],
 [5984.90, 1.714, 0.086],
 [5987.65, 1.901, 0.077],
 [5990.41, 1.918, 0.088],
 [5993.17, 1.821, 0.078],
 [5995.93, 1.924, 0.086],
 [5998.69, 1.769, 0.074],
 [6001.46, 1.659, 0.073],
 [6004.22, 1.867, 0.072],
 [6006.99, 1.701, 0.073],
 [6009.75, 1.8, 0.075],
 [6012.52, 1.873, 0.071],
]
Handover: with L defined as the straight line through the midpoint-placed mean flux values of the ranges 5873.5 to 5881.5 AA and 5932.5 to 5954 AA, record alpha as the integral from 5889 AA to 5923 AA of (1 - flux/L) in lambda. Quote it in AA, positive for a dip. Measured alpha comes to 0.6 AA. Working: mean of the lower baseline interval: 1.79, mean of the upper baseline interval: 1.67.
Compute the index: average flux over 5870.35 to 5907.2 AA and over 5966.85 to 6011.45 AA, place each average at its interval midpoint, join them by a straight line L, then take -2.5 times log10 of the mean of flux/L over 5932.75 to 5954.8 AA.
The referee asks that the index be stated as 0.05 mag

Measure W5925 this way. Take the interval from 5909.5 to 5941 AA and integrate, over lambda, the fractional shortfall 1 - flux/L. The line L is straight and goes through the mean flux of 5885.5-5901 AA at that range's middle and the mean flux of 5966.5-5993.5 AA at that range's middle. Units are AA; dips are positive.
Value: -2.96 AA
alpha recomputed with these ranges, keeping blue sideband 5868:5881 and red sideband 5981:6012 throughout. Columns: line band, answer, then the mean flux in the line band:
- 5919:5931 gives 0.1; 1.8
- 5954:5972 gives 0.0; 1.82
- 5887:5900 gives 2.3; 1.49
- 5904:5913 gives -0.3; 1.87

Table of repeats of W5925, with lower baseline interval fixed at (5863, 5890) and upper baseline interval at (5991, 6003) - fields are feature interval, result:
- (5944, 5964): 0.6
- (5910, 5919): -0.8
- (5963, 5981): -0.5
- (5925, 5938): 0.1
